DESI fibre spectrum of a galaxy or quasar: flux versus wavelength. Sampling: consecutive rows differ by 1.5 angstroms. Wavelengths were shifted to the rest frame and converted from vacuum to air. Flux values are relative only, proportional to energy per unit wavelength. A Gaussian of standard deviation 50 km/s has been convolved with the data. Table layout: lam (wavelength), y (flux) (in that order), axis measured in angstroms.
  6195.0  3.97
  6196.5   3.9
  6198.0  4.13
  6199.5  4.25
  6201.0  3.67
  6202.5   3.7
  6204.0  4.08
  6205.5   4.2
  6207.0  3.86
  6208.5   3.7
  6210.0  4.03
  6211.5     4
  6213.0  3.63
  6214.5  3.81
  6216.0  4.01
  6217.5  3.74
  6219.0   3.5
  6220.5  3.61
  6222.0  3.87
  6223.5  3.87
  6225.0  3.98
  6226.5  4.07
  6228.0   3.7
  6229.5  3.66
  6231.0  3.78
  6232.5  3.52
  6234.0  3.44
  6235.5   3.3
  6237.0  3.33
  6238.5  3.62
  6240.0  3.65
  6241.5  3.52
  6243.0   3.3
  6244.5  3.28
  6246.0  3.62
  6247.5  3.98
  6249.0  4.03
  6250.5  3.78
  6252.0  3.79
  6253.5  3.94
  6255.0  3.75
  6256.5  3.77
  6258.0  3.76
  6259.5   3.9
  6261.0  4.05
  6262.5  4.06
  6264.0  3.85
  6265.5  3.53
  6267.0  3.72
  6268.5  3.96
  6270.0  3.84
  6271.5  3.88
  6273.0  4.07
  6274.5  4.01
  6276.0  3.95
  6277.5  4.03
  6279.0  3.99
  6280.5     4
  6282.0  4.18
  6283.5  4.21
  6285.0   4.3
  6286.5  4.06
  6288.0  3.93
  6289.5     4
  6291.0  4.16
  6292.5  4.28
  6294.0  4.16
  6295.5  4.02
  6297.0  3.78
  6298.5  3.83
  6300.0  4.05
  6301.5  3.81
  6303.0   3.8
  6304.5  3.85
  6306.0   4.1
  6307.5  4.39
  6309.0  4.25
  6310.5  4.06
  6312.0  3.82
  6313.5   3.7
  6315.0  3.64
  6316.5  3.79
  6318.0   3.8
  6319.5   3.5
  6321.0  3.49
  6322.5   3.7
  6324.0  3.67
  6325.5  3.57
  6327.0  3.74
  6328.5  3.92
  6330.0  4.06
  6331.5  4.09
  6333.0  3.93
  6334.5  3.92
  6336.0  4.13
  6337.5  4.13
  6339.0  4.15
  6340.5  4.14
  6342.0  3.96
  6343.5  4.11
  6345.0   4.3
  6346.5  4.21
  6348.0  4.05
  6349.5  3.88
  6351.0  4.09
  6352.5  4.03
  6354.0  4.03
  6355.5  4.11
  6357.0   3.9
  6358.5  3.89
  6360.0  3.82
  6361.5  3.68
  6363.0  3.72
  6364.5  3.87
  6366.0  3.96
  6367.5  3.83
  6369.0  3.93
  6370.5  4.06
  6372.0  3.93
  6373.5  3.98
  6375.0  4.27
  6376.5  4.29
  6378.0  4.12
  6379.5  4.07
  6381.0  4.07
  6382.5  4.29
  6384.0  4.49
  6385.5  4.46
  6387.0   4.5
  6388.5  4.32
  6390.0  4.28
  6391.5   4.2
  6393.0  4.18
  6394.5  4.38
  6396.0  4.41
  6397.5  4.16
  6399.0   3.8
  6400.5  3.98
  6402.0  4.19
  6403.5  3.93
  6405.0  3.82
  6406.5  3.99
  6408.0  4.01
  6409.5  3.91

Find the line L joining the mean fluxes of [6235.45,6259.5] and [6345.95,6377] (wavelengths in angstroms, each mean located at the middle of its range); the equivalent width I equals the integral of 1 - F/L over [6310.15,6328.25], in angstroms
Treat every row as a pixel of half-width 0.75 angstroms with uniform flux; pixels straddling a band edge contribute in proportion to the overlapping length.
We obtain 0.7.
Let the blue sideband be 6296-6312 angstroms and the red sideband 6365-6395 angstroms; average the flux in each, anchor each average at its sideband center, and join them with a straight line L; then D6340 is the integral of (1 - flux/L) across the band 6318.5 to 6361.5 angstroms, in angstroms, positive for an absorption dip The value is 1.4 angstroms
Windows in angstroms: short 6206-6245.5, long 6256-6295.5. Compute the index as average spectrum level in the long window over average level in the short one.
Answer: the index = 1.08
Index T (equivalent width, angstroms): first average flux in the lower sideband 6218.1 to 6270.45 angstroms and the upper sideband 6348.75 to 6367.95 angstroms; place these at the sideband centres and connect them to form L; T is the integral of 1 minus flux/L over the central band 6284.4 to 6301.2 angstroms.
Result -1.1 angstroms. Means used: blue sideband 3.72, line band 4.04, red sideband 3.91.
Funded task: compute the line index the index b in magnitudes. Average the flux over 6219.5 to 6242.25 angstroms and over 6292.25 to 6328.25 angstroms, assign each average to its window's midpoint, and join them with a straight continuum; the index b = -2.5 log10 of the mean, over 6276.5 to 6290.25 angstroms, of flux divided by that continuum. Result -0.08 mag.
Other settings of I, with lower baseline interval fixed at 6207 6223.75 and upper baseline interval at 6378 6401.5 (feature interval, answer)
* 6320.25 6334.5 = 1.0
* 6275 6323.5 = 0.6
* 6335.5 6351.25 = 0.1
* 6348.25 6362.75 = 0.8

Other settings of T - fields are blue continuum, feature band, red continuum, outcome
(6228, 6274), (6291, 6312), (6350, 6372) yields -1.2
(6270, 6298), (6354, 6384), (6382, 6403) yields 1.5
